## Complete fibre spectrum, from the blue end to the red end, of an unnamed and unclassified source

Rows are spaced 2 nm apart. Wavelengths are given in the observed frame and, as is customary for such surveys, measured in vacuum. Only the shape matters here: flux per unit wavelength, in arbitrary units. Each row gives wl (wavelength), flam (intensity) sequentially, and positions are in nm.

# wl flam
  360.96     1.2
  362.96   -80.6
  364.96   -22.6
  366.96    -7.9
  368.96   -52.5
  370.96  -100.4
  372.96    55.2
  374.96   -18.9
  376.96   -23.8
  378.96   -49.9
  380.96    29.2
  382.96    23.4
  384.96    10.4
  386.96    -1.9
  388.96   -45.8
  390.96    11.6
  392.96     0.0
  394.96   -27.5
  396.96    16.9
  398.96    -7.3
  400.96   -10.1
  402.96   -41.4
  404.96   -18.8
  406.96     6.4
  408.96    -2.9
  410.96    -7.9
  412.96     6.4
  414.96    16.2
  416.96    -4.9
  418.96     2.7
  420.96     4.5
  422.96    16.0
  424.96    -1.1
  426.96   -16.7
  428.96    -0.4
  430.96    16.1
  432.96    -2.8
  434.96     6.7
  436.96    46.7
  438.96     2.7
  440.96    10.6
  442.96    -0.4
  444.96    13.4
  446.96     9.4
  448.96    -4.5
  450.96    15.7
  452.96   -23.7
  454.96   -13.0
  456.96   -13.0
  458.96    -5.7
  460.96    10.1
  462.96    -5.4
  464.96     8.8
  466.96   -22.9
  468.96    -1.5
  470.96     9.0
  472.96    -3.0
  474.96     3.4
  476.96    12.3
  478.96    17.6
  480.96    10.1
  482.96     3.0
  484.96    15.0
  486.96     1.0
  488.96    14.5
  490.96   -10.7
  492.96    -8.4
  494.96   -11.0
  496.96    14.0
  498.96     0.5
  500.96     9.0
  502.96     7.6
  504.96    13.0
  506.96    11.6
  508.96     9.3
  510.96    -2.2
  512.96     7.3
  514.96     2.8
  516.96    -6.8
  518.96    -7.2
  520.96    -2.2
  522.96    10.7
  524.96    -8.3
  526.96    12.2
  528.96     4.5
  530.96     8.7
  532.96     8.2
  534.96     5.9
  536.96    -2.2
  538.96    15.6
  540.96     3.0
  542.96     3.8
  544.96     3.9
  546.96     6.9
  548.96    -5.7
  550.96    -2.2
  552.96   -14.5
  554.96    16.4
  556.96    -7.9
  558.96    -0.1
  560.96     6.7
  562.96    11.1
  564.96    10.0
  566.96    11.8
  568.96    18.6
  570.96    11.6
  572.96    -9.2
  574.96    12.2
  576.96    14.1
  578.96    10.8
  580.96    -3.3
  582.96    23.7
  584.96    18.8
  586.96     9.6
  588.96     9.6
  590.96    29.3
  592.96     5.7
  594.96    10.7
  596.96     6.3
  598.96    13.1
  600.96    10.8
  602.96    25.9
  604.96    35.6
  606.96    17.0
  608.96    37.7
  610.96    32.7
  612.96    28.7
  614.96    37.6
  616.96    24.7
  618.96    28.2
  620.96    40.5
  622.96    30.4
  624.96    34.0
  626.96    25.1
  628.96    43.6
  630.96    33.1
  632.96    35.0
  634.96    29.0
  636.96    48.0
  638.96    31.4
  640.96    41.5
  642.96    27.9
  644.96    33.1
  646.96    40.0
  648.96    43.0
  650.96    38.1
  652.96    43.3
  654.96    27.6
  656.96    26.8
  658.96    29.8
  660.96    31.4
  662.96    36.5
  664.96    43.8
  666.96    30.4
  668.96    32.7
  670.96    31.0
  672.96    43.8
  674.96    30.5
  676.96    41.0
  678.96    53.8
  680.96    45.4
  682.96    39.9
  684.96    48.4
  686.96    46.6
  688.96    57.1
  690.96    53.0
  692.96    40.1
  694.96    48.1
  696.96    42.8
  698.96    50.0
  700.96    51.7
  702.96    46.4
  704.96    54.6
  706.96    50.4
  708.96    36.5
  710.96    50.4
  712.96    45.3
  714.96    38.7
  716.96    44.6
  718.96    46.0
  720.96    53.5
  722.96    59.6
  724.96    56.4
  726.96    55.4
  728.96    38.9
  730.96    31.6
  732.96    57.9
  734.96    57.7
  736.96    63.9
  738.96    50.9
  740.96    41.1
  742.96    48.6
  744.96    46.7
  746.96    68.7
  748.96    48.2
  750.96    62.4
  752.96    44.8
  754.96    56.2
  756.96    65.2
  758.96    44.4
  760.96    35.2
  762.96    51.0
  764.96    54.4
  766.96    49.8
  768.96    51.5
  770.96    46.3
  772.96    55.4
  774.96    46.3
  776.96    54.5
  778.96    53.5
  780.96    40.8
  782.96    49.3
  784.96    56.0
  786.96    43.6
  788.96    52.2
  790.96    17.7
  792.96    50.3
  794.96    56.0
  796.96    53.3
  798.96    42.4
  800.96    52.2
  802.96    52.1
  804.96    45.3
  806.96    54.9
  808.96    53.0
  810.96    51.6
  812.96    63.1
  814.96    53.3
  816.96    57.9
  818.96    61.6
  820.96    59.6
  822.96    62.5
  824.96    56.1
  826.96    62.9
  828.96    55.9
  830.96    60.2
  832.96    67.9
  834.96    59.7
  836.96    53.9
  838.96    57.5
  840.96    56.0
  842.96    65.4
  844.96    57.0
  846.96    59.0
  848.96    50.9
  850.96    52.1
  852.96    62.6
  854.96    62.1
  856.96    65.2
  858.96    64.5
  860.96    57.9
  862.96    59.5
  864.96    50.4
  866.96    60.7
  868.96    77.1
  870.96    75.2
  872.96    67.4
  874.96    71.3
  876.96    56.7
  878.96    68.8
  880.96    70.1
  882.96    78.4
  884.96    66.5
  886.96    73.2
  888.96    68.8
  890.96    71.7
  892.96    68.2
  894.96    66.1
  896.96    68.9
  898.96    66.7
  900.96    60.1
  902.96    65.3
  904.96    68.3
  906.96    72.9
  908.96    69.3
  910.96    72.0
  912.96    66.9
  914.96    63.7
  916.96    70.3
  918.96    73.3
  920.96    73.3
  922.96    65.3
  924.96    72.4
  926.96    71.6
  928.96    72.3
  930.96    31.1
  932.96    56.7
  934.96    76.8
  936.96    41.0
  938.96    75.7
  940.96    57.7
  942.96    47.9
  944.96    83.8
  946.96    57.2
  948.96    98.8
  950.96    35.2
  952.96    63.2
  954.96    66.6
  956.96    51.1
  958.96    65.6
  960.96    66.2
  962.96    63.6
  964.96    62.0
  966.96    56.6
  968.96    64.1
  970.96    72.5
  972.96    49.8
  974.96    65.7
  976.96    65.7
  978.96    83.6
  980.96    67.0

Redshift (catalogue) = 0.53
